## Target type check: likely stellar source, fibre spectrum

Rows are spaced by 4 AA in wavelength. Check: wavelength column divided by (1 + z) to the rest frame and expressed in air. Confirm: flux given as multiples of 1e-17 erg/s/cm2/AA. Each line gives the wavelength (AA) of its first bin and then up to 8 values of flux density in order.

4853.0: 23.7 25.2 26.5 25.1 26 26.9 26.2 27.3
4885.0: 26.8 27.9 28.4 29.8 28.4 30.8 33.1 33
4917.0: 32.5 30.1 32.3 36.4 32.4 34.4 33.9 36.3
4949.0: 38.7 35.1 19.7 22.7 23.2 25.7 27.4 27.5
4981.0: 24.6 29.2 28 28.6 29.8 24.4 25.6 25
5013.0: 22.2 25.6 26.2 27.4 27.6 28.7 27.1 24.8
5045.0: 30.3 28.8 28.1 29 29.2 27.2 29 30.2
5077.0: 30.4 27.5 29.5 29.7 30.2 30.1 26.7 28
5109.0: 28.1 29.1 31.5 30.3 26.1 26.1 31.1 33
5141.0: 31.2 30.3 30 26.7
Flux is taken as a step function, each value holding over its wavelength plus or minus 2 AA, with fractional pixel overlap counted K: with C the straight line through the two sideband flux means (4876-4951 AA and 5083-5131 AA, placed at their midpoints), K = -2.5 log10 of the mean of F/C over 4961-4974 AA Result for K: 0.23 mag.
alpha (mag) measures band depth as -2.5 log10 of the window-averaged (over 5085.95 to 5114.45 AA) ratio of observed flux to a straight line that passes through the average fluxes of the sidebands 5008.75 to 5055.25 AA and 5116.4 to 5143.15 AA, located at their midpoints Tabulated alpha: 0.002 mag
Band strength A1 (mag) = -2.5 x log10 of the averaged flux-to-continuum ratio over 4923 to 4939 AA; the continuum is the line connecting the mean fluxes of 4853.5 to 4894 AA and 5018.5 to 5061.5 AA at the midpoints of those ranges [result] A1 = -0.248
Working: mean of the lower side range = 26.5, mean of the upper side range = 27.9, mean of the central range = 33.9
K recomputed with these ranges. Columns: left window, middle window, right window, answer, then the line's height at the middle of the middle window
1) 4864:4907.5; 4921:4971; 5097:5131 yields -0.110 mag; 27.9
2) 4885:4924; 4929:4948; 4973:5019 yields -0.200 mag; 28.9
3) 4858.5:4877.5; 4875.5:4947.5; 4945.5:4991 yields -0.163 mag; 26.8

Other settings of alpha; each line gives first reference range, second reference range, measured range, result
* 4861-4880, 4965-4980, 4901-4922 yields -0.21 mag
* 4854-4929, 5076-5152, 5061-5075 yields 0.01 mag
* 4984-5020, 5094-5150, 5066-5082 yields -0.04 mag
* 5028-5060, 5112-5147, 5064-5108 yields 0.00 mag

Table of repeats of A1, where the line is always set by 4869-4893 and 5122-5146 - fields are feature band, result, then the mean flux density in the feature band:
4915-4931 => -0.193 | 32.8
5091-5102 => 0.002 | 29.2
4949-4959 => -0.071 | 29.7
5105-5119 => 0.002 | 29.3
